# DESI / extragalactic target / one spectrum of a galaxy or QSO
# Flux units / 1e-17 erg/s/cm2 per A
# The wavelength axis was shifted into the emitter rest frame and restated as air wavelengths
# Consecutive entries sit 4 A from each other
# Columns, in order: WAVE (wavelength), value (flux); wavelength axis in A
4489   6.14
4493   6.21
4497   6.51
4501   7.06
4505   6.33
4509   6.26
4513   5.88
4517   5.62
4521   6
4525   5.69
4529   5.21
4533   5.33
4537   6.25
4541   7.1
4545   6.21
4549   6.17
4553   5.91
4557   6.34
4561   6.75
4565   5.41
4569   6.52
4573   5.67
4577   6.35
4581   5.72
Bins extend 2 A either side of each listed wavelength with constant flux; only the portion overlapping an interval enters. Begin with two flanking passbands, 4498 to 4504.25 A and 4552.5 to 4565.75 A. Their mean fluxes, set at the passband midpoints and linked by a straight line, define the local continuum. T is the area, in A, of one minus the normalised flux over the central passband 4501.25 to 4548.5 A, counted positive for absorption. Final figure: 3.8 A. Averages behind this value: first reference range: 6.83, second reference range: 6.19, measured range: 6.03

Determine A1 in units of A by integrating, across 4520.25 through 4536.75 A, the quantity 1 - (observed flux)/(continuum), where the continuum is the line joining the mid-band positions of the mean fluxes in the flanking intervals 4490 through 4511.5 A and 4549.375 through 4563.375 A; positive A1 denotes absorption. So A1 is 2.00 A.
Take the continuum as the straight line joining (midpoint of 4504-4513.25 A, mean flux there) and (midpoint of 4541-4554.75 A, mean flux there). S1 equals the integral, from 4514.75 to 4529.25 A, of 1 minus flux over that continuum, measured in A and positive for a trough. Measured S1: 1.2 A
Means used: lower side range 6.19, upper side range 6.25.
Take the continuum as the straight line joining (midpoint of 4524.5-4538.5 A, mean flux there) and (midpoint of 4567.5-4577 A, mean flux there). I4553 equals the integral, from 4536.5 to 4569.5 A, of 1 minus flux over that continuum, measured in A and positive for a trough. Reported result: -2.36 A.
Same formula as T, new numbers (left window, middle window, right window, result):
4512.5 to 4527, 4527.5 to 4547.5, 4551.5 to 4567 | -0.36 A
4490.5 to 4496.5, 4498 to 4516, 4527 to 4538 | -0.96 A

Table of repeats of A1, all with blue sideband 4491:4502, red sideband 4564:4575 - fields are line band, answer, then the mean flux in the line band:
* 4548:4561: -0.4 A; 6.23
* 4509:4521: 1.0 A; 5.88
